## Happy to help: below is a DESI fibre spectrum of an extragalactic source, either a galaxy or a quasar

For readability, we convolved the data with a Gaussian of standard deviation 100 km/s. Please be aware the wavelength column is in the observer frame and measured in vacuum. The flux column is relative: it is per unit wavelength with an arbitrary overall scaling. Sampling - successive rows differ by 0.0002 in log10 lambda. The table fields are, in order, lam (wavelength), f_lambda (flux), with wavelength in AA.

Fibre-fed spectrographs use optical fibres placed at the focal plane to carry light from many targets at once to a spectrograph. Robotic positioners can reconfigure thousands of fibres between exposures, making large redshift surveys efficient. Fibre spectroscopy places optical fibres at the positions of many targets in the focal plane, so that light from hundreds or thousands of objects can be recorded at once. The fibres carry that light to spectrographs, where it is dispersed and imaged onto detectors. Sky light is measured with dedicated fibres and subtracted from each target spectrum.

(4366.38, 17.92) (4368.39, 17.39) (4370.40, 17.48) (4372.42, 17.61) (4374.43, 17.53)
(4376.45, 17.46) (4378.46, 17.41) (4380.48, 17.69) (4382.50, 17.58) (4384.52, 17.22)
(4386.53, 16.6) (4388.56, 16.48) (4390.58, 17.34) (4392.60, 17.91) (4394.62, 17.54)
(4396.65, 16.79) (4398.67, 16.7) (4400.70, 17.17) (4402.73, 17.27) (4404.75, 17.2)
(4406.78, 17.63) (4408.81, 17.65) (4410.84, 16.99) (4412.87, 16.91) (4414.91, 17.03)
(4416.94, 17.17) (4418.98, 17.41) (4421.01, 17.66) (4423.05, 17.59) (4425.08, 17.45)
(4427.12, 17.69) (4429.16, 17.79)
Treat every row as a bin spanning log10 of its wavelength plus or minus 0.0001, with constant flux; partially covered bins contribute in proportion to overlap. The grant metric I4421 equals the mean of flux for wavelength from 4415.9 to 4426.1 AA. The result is 17.5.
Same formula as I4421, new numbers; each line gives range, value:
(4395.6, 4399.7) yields 16.7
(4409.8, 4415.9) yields 17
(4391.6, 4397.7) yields 17.4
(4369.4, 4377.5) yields 17.5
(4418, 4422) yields 17.6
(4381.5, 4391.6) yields 17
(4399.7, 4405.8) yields 17.2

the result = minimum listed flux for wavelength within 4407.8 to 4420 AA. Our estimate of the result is 16.91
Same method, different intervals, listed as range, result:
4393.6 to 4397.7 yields 16.79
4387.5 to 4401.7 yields 16.48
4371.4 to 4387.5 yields 16.6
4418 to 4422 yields 17.41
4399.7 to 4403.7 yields 17.17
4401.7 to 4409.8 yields 17.2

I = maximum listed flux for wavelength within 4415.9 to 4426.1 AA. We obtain 17.66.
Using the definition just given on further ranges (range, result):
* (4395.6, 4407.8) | 17.63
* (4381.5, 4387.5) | 17.58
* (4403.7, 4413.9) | 17.65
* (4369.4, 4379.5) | 17.61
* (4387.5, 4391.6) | 17.34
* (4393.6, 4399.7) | 17.54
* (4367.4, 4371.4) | 17.48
